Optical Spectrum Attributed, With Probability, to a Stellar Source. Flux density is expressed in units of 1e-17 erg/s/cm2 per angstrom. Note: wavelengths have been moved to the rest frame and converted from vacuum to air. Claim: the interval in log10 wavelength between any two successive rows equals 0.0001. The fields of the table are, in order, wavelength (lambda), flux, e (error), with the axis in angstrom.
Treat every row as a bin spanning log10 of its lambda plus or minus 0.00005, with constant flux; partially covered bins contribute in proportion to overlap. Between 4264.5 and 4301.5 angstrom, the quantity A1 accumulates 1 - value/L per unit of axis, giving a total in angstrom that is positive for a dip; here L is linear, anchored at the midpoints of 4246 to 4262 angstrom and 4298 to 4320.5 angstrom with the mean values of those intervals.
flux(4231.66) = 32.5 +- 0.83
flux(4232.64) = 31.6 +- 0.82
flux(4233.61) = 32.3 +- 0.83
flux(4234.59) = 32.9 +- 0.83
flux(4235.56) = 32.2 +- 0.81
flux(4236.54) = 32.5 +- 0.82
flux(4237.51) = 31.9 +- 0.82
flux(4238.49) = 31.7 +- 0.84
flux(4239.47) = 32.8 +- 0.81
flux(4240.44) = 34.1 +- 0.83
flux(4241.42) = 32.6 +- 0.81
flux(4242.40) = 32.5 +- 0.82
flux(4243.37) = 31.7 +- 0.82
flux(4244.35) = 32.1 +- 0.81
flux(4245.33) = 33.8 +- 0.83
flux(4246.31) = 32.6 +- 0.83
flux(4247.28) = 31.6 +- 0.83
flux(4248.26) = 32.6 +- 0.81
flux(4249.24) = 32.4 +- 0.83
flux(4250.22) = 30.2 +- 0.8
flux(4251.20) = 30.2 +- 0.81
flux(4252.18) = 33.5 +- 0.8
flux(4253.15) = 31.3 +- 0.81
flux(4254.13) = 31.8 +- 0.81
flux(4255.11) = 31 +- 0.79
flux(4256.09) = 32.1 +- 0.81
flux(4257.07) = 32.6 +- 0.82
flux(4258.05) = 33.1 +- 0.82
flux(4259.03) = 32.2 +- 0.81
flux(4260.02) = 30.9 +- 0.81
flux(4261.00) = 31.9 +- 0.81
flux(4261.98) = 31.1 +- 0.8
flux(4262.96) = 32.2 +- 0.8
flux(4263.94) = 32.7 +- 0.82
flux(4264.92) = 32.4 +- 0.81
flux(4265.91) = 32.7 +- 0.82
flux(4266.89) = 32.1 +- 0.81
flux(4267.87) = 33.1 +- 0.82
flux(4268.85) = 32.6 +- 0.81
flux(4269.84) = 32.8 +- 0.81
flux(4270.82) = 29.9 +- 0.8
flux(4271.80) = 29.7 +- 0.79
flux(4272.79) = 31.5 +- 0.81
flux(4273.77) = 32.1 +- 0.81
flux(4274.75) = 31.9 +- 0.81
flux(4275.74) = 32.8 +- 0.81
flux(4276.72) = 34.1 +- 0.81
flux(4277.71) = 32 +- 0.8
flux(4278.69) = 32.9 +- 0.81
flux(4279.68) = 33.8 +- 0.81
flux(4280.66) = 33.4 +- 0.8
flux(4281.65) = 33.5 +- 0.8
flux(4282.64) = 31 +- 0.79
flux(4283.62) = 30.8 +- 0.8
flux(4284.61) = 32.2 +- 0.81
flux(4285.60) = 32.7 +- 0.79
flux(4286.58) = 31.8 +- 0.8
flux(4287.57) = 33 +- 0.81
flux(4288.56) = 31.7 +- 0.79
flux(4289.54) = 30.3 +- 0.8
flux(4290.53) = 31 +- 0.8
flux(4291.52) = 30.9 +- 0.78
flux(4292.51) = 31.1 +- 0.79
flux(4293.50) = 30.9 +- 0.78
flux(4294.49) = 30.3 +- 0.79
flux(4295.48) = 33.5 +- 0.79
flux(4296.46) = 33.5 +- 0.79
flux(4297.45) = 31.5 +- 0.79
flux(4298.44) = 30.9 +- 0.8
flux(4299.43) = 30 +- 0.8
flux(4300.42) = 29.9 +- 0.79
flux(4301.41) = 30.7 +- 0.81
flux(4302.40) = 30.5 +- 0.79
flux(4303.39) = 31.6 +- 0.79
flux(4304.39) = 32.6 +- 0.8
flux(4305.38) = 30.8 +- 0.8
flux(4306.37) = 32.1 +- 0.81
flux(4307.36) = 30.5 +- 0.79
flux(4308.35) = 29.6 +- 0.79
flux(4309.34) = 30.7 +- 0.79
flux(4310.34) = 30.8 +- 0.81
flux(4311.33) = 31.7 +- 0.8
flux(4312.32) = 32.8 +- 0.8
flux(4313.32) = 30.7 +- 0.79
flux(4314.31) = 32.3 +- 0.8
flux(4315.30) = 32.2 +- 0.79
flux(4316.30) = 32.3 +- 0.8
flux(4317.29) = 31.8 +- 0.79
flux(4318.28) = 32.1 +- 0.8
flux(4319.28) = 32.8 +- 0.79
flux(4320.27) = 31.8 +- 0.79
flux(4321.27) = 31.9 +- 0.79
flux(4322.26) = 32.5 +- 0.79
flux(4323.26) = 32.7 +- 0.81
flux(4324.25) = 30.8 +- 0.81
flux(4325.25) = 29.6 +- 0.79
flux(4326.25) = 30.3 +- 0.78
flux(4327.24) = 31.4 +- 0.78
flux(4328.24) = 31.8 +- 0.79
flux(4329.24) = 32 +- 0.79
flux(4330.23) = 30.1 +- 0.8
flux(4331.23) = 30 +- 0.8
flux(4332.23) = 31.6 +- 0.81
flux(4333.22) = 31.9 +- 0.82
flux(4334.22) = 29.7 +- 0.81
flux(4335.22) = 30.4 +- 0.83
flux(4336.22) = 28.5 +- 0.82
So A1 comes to -0.3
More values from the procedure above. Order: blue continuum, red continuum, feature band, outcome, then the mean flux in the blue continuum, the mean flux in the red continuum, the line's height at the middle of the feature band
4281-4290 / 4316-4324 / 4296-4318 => 0.5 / 31.9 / 32.2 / 32.1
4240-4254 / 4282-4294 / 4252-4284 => -0.3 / 32.2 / 31.5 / 31.8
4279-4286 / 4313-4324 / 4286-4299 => 0.3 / 32.5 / 32.1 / 32.4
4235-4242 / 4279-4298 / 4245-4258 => 0.2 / 32.5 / 31.9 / 32.4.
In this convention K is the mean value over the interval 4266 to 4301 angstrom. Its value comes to 31.9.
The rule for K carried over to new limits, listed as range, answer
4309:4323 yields 31.9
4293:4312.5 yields 31.2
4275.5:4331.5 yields 31.6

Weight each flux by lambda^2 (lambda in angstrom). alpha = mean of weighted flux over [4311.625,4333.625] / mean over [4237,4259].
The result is 1.02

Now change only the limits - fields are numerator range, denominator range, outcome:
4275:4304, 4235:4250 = 1.00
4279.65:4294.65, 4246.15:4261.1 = 1.01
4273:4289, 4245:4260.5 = 1.03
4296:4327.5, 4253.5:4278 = 1.00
